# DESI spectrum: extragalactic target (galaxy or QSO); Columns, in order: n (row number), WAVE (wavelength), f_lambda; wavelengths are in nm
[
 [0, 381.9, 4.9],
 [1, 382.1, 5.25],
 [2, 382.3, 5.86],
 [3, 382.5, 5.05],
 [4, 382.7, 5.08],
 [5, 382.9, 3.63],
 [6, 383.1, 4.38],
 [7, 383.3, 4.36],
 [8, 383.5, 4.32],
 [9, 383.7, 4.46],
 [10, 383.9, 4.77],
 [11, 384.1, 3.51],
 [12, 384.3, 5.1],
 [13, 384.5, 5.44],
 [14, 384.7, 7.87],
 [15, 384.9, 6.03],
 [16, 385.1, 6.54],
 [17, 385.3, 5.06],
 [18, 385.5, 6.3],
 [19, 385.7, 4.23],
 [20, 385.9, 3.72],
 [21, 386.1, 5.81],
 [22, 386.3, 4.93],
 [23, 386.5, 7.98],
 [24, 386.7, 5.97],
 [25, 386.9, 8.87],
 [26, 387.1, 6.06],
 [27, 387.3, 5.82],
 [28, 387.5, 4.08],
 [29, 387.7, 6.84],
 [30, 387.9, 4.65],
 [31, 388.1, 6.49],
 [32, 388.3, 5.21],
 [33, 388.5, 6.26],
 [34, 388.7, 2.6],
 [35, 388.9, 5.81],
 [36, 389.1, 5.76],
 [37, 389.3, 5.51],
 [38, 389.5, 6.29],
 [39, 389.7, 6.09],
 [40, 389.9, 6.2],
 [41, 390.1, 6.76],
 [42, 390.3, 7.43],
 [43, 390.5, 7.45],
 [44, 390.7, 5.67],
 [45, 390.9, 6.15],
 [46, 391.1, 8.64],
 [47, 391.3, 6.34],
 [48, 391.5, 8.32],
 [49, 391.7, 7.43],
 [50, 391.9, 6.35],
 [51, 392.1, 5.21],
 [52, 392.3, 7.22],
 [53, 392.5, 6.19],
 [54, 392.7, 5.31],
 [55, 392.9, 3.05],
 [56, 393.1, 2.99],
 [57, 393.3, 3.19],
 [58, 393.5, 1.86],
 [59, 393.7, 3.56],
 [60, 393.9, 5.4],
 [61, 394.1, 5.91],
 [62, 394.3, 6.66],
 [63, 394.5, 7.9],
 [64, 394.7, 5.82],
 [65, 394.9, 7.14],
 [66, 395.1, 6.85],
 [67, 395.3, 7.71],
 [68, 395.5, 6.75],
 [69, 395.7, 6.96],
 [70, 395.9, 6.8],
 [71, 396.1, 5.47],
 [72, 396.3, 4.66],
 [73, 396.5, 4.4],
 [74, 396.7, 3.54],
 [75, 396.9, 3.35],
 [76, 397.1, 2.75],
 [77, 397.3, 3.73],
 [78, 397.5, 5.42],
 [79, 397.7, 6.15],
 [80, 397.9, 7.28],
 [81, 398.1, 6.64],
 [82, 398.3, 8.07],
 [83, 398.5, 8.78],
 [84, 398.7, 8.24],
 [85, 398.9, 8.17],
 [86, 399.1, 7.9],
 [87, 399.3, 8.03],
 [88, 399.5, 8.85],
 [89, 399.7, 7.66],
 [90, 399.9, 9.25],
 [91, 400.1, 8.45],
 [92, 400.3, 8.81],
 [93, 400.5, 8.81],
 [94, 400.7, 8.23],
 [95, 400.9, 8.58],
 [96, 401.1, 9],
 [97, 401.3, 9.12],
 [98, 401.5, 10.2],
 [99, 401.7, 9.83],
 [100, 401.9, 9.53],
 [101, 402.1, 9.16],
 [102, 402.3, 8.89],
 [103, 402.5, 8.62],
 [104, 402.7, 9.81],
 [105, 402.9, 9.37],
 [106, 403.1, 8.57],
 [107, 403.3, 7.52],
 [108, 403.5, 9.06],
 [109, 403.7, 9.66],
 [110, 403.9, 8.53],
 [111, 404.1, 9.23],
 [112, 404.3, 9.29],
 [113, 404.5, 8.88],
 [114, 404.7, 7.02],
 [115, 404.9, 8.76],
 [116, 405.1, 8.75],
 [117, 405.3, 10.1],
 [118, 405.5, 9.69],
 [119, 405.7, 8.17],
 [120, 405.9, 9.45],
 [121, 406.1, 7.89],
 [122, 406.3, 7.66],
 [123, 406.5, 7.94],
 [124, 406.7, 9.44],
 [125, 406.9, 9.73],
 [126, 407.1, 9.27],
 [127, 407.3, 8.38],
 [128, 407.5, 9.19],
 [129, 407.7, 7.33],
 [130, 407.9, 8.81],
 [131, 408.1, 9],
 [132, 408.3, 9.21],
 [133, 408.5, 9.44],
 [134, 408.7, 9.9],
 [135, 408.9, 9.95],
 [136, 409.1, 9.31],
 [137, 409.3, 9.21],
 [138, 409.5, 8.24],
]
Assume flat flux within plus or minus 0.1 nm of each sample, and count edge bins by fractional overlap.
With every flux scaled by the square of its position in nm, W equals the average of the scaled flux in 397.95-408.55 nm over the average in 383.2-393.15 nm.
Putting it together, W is 1.63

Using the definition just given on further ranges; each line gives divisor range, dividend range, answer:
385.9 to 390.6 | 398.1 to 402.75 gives 1.55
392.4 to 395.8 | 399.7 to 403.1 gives 1.71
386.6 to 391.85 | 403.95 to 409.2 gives 1.55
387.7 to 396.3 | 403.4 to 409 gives 1.61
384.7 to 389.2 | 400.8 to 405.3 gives 1.70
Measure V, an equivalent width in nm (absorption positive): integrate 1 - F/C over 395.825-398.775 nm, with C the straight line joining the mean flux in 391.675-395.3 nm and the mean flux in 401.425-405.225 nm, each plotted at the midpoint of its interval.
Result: 0.52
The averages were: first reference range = 5.47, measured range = 5.65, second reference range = 8.98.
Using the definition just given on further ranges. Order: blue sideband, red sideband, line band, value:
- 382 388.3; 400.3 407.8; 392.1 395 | 0.755 nm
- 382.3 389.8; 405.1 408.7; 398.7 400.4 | -0.157 nm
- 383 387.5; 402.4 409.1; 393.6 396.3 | 0.302 nm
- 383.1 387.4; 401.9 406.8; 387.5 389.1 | 0.190 nm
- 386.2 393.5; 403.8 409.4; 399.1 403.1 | -0.499 nm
